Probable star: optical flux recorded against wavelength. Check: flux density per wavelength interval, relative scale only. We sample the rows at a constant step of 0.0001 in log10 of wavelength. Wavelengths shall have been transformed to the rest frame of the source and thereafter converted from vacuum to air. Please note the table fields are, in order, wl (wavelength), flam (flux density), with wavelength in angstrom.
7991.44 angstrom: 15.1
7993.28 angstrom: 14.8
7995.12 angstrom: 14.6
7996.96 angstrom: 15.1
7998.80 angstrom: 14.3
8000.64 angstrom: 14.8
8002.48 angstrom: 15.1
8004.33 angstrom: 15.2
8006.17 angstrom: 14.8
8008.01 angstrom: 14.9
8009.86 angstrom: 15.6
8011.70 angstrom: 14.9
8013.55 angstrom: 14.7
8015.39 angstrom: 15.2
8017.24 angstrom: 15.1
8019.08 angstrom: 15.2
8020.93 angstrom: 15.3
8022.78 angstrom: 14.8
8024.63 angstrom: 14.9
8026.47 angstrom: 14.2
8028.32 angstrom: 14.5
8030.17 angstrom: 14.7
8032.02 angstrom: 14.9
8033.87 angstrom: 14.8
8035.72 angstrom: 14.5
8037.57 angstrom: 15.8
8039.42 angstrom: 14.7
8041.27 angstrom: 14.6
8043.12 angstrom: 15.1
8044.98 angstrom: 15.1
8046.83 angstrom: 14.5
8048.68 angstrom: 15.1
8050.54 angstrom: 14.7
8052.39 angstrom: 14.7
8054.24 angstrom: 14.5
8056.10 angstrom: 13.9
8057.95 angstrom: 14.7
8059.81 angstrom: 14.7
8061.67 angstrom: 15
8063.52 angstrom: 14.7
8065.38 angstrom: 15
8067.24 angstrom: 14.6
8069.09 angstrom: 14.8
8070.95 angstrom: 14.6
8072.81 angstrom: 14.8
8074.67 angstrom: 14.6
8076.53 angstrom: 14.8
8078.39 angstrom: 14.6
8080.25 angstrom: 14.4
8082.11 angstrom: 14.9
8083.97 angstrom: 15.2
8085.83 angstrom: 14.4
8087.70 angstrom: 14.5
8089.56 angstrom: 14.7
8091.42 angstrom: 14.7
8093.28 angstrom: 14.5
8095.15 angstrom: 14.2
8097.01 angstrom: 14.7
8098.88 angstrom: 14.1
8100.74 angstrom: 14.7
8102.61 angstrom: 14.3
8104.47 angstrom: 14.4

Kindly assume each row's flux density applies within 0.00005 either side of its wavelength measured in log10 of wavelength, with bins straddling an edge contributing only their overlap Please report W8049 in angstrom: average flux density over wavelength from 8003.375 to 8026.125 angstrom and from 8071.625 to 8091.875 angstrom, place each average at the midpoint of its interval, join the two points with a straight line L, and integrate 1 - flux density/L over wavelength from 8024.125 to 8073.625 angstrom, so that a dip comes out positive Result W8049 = 0.4 angstrom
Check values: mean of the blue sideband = 15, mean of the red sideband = 14.7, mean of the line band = 14.7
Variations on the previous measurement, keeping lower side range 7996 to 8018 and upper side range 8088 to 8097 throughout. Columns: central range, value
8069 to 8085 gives -0.1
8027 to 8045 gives 0.0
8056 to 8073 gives 0.0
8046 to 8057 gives 0.1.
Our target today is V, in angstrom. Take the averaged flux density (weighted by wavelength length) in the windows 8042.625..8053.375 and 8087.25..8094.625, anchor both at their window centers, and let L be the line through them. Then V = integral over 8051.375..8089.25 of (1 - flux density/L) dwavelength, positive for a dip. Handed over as 0.12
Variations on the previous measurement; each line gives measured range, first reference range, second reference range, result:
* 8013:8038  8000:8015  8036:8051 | 0.1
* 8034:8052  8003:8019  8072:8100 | 0.0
